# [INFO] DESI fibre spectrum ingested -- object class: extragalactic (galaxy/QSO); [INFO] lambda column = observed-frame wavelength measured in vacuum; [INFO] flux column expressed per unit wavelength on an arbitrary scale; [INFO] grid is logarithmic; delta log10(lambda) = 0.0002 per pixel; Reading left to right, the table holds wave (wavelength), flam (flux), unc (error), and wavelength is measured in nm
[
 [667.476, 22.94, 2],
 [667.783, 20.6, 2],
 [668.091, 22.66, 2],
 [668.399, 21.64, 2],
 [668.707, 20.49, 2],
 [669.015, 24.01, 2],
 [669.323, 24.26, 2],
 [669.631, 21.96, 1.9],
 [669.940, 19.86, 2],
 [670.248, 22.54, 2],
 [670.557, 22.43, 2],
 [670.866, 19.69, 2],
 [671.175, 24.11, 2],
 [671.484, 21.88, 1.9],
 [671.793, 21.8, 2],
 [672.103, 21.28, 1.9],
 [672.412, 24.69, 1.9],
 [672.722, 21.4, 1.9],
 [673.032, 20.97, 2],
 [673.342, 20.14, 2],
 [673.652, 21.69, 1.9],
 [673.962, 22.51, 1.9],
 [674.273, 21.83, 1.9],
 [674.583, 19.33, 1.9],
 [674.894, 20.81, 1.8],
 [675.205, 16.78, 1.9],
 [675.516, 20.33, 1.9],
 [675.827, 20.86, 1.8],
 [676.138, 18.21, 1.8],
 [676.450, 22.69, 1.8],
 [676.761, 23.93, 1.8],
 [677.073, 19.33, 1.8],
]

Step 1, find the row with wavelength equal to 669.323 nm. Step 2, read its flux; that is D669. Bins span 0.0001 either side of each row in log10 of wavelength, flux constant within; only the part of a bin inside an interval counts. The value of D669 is 24.26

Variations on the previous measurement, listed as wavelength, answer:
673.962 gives 22.51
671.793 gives 21.8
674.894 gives 20.81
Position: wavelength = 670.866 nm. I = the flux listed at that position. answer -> 19.69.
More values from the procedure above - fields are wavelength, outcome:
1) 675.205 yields 16.78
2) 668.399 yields 21.64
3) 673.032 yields 20.97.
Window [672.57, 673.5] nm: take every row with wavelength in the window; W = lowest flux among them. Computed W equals 20.14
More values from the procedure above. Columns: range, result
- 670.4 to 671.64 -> 19.69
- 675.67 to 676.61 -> 18.21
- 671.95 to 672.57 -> 21.28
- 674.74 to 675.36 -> 16.78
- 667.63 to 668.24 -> 20.6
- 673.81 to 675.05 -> 19.33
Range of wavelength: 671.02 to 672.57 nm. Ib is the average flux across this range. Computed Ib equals 22.8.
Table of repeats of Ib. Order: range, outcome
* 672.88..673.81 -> 20.9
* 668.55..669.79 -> 22.7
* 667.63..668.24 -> 21.6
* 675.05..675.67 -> 18.6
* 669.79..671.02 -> 21.1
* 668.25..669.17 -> 22.1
